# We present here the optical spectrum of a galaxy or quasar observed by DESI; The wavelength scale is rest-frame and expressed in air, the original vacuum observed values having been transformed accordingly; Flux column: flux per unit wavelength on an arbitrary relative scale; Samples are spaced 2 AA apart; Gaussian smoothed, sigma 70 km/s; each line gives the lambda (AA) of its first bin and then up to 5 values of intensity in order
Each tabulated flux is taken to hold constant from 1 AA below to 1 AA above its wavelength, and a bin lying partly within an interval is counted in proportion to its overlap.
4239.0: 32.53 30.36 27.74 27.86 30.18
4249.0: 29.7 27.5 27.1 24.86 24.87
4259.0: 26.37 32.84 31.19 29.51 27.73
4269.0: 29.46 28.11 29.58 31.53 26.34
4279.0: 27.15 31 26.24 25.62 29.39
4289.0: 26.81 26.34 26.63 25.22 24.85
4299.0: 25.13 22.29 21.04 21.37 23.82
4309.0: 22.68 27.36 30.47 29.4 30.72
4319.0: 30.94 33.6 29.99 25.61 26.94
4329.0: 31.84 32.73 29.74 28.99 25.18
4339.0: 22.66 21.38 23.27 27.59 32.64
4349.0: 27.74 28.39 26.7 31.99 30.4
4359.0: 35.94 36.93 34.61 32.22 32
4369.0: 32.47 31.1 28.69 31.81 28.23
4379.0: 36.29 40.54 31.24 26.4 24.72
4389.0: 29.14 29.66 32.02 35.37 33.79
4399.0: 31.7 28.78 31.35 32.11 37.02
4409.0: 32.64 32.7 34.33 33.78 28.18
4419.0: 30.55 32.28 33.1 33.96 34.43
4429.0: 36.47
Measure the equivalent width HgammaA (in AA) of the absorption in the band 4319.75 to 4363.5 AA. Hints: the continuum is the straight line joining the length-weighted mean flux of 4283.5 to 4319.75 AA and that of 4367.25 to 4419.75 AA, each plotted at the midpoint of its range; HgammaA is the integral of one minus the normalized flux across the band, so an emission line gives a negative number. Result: -1.1 AA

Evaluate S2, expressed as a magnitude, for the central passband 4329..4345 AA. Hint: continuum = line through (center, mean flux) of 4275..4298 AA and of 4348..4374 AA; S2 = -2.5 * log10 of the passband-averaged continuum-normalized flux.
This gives 0.13 mag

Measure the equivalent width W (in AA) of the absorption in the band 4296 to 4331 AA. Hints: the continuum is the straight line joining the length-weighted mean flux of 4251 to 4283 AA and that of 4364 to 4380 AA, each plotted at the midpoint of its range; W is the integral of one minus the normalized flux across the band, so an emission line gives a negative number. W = 3.2 AA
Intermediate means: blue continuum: 28.4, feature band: 27.1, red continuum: 31.6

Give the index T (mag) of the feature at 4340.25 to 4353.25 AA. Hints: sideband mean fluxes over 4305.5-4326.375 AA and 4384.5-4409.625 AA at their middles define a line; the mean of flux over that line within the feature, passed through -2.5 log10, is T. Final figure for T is 0.09 mag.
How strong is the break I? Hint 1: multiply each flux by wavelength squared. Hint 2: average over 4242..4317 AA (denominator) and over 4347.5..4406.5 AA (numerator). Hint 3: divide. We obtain 1.21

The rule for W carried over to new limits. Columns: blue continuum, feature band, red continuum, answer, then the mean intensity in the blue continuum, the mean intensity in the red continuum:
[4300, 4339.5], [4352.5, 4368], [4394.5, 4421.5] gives -1.6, 27.4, 32.4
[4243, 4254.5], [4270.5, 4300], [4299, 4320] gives -0.5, 28.2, 26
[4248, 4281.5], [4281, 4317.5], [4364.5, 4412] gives 4.3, 28.5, 31.7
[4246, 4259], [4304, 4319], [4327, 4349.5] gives 0.4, 27.3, 27.6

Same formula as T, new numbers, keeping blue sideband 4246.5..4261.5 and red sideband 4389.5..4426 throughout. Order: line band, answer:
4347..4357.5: 0.05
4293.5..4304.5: 0.22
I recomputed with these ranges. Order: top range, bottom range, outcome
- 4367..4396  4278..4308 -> 1.28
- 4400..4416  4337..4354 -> 1.29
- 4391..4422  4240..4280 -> 1.21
